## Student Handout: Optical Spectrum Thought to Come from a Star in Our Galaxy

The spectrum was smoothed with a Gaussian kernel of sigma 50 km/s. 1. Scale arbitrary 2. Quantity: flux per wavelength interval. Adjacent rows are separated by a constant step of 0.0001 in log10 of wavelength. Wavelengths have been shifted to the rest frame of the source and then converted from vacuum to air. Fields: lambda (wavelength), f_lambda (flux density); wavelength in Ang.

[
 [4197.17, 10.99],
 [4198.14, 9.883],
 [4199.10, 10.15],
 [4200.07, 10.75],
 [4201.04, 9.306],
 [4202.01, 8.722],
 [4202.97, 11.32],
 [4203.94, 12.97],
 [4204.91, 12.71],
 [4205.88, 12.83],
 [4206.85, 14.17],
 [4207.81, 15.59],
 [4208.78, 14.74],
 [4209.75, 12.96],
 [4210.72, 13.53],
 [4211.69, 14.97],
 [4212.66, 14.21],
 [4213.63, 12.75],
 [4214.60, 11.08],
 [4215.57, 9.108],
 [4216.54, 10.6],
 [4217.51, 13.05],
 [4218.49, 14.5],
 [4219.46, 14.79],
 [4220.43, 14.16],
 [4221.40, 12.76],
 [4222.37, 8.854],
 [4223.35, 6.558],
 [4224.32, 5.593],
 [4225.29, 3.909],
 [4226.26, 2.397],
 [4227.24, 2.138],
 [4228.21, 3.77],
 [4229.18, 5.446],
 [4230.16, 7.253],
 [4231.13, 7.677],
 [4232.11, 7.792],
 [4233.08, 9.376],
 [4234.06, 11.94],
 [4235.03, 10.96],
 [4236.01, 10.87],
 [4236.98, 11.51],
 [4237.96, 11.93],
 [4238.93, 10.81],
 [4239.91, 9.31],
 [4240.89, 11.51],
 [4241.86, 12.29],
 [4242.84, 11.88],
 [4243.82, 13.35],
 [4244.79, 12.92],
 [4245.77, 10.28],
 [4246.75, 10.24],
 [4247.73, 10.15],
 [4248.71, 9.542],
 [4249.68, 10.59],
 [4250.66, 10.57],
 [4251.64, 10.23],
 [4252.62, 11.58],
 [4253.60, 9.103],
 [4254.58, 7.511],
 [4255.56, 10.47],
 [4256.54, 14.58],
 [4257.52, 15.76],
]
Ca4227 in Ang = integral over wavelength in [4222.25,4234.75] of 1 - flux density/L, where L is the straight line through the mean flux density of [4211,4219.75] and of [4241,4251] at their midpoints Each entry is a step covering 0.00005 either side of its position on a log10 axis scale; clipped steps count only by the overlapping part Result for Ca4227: 5.9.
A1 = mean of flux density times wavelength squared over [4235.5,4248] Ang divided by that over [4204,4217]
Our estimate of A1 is 0.88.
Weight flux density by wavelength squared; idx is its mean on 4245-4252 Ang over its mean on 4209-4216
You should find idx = 0.82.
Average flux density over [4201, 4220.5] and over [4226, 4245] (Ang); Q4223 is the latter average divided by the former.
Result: 0.72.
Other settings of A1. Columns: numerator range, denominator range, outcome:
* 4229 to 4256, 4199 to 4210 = 0.86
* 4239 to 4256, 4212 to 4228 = 1.11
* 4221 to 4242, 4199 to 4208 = 0.71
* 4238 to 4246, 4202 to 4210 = 0.90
